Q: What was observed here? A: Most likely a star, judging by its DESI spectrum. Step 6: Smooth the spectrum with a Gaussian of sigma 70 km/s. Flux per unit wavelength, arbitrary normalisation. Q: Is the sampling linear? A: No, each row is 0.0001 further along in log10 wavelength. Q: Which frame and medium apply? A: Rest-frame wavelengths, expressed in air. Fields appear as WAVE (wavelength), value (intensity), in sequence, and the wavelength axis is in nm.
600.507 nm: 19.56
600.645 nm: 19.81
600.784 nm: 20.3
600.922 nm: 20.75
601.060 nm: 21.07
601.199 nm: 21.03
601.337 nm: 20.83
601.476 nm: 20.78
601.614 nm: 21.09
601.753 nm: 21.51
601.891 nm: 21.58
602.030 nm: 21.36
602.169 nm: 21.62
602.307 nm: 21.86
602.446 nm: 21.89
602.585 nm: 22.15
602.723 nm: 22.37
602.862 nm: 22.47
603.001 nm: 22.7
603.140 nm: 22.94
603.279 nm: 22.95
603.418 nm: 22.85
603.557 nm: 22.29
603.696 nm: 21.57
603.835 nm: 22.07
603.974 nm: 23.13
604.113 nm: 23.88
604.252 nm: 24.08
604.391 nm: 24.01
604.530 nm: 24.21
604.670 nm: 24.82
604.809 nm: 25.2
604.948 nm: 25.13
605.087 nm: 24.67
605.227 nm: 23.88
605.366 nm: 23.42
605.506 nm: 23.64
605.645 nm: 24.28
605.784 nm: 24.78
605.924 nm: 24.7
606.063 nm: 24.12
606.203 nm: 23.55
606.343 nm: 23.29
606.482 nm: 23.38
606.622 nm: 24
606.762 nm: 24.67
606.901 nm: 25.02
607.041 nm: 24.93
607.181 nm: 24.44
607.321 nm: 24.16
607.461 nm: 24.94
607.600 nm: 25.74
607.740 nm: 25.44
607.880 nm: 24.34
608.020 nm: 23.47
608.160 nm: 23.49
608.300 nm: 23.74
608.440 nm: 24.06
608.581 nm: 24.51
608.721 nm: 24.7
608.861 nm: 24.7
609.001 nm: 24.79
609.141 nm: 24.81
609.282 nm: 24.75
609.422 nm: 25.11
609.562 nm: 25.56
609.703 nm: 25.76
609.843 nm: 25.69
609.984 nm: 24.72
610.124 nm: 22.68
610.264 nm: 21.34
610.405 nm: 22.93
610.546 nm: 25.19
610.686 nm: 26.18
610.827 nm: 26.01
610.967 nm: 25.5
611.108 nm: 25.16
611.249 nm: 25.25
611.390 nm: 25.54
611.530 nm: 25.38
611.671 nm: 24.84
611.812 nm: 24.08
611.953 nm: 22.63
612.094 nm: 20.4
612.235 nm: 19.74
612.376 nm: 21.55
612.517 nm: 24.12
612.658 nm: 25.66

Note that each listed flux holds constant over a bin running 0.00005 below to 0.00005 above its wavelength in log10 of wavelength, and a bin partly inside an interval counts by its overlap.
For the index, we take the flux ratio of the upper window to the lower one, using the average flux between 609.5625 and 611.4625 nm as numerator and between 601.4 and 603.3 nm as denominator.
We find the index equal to 1.1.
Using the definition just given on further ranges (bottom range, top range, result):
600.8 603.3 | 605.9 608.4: 1.12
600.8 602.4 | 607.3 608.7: 1.15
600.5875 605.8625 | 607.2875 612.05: 1.09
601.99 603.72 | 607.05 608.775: 1.10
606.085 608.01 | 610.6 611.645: 1.05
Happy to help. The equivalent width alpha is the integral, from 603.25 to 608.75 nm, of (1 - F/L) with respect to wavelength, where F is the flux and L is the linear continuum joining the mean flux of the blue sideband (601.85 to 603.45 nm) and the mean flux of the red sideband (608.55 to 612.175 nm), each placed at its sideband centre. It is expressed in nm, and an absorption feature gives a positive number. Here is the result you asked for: -0.19 nm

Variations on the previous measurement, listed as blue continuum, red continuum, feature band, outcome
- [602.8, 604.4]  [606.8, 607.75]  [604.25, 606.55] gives -0.03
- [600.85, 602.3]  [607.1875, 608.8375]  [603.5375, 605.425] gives -0.09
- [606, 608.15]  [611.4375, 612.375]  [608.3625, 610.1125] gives -0.09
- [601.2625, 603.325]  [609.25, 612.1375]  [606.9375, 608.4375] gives -0.06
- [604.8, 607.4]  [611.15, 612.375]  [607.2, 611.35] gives -0.15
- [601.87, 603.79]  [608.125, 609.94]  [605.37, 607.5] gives -0.05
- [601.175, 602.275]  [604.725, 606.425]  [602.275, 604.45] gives -0.02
